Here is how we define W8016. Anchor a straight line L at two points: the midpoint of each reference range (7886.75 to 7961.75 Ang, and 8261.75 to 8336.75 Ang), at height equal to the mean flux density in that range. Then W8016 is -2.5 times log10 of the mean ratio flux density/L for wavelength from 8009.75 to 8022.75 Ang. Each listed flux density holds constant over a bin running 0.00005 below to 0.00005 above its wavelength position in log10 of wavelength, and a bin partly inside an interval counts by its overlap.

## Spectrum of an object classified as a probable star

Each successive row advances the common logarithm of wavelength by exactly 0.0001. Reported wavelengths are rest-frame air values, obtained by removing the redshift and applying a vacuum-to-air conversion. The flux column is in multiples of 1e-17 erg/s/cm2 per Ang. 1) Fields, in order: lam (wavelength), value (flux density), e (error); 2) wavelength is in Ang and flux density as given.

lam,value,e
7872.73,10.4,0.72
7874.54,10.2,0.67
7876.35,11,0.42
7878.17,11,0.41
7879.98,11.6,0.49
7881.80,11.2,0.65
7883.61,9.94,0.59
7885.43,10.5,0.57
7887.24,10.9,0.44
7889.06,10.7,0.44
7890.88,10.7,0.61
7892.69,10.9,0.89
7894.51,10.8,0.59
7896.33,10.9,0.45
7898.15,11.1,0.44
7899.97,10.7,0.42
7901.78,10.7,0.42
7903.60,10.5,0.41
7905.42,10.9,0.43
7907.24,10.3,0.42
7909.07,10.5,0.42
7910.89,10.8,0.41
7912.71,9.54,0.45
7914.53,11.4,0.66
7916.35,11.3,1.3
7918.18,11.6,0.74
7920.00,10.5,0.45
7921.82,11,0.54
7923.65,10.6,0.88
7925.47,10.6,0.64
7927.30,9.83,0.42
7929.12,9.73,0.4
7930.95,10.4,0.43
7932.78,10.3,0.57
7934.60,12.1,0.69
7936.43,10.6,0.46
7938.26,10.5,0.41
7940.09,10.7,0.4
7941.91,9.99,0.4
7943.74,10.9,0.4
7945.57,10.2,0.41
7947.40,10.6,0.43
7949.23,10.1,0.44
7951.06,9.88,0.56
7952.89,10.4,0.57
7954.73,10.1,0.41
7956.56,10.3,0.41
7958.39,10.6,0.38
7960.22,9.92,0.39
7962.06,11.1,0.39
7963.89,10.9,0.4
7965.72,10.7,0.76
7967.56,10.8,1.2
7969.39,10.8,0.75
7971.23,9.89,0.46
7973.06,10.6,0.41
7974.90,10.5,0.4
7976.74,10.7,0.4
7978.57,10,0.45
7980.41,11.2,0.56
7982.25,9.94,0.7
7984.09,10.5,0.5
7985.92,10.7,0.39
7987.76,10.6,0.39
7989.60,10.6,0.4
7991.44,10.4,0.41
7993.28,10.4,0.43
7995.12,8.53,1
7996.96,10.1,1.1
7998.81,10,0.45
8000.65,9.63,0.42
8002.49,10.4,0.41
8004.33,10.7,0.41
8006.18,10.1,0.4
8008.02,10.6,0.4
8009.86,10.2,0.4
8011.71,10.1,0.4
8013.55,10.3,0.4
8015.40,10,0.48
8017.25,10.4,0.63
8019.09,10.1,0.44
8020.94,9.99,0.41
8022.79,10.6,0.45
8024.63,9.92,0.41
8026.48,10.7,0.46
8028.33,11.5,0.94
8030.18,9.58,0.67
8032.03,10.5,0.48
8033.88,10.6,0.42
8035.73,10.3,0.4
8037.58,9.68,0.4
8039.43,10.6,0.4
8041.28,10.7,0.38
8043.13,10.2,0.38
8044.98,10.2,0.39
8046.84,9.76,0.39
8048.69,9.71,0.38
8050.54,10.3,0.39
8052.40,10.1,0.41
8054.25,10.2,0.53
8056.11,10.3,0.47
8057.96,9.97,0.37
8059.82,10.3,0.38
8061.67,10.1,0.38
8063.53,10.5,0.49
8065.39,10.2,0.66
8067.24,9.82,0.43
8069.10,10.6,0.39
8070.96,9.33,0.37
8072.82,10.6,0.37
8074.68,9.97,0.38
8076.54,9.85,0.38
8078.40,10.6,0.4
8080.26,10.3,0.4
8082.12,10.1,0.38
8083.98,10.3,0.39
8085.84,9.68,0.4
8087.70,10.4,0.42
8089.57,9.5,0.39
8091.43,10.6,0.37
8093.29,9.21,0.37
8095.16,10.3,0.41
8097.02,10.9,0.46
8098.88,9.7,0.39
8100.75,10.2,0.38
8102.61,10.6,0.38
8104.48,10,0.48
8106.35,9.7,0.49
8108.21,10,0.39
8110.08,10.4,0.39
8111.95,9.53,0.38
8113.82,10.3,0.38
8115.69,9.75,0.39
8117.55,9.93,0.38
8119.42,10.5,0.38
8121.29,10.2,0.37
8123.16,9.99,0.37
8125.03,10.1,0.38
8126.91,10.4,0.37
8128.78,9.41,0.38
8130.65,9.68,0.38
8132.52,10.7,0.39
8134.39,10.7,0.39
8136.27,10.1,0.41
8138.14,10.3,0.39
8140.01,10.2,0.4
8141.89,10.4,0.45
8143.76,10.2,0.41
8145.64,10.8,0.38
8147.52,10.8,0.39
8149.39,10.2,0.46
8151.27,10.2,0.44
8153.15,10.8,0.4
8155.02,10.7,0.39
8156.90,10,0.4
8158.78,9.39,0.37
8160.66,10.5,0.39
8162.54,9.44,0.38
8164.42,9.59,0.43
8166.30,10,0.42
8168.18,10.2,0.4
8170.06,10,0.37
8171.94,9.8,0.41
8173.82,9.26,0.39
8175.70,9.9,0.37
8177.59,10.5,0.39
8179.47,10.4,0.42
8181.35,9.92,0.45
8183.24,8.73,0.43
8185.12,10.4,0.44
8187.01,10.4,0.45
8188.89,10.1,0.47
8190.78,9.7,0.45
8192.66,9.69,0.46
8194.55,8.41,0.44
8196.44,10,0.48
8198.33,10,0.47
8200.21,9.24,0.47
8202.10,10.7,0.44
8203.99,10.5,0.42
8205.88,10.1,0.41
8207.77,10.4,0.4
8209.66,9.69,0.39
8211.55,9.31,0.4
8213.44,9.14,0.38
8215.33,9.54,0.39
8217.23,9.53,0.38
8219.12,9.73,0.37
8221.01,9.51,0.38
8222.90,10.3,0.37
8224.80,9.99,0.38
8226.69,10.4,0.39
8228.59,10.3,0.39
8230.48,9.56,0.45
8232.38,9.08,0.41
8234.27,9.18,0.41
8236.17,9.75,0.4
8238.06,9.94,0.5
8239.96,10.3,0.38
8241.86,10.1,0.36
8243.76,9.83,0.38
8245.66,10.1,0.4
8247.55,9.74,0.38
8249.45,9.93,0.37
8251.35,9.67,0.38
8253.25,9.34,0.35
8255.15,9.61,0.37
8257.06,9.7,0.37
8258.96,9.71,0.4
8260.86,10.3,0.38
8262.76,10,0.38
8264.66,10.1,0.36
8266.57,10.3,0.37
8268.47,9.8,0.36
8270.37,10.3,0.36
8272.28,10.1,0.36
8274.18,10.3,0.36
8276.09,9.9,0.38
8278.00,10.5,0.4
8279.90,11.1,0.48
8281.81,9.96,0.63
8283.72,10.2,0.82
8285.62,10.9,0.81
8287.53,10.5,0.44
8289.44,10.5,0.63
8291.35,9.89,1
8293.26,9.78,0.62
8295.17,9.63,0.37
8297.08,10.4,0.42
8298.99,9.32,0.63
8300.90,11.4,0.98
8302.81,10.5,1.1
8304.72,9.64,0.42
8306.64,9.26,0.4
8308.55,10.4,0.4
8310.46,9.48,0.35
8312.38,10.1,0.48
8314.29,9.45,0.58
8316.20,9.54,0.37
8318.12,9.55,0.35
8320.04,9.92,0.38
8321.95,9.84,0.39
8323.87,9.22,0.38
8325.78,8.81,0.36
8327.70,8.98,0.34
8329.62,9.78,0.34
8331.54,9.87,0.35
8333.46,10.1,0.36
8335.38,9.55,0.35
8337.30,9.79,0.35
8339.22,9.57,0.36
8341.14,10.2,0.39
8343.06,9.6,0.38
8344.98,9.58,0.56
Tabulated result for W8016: 0.03 mag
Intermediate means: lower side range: 10.6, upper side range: 9.97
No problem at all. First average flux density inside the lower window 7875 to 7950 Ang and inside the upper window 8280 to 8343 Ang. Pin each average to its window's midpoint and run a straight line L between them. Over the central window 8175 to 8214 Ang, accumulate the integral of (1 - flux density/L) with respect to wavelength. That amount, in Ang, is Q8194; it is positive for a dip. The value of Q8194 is 0.9 Ang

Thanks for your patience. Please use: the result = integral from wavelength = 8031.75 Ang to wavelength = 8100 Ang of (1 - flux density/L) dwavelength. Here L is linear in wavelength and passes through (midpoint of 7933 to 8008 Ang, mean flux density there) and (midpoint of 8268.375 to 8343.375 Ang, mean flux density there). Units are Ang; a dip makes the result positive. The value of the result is 0.8 Ang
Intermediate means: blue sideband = 10.4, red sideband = 9.94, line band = 10.2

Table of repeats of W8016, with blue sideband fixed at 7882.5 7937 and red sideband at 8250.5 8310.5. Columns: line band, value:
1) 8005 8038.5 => 0.02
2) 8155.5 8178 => 0.04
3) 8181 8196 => 0.06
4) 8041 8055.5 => 0.04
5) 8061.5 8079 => 0.03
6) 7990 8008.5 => 0.05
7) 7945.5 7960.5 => 0.04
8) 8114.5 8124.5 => 0.03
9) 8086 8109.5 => 0.03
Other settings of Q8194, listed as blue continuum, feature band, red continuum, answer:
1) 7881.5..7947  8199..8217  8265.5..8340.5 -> 0.5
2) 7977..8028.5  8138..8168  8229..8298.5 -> -0.3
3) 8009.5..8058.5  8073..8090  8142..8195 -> 0.1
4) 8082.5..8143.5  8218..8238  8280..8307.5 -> 0.7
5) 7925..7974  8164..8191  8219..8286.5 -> 0.4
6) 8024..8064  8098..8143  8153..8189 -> -0.1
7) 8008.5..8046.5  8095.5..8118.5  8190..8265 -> 0.0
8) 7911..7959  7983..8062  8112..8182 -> 1.0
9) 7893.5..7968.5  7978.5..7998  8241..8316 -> 0.4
